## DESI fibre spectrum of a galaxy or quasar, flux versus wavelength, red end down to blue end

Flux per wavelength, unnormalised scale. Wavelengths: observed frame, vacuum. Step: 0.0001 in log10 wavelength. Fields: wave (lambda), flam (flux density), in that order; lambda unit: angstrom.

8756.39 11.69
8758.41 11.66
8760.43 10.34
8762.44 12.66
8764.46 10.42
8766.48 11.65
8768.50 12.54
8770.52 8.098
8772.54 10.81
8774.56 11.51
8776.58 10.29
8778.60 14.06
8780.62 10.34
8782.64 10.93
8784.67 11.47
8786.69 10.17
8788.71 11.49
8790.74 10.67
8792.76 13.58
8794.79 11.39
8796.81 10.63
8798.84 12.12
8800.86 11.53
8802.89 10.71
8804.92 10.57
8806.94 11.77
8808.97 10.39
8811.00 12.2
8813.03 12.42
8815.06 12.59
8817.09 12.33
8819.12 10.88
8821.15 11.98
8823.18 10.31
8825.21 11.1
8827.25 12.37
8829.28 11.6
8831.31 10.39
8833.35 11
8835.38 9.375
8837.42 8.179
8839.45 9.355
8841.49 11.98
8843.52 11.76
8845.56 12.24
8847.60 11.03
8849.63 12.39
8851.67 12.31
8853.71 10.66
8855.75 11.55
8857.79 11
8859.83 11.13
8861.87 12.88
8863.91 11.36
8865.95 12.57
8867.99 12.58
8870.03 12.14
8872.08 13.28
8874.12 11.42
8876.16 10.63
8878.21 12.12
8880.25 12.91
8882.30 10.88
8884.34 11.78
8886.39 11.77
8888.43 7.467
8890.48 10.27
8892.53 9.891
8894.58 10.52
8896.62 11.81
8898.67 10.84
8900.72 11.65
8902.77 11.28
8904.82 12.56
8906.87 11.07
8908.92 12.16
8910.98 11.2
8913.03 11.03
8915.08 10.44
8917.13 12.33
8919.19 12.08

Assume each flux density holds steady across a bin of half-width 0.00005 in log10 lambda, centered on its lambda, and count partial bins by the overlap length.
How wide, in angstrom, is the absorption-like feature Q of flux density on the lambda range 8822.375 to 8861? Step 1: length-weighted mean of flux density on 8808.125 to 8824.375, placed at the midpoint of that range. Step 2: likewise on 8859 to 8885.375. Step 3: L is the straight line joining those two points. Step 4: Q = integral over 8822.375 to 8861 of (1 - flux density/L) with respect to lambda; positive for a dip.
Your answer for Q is 2.5 angstrom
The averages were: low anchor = 11.6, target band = 11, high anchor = 12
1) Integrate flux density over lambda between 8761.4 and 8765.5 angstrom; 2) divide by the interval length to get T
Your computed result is 11.5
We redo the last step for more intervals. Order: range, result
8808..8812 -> 11.3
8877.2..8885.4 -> 11.9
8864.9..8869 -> 12.6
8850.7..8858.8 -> 11.4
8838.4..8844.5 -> 11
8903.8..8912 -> 11.7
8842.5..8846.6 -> 12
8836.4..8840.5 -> 8.78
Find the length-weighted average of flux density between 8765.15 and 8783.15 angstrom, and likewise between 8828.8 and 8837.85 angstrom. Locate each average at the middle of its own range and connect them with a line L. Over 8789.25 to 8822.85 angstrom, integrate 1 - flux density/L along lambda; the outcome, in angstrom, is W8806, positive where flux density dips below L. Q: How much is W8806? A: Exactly -3.1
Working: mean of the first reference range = 11.1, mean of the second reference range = 10.1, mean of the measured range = 11.6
